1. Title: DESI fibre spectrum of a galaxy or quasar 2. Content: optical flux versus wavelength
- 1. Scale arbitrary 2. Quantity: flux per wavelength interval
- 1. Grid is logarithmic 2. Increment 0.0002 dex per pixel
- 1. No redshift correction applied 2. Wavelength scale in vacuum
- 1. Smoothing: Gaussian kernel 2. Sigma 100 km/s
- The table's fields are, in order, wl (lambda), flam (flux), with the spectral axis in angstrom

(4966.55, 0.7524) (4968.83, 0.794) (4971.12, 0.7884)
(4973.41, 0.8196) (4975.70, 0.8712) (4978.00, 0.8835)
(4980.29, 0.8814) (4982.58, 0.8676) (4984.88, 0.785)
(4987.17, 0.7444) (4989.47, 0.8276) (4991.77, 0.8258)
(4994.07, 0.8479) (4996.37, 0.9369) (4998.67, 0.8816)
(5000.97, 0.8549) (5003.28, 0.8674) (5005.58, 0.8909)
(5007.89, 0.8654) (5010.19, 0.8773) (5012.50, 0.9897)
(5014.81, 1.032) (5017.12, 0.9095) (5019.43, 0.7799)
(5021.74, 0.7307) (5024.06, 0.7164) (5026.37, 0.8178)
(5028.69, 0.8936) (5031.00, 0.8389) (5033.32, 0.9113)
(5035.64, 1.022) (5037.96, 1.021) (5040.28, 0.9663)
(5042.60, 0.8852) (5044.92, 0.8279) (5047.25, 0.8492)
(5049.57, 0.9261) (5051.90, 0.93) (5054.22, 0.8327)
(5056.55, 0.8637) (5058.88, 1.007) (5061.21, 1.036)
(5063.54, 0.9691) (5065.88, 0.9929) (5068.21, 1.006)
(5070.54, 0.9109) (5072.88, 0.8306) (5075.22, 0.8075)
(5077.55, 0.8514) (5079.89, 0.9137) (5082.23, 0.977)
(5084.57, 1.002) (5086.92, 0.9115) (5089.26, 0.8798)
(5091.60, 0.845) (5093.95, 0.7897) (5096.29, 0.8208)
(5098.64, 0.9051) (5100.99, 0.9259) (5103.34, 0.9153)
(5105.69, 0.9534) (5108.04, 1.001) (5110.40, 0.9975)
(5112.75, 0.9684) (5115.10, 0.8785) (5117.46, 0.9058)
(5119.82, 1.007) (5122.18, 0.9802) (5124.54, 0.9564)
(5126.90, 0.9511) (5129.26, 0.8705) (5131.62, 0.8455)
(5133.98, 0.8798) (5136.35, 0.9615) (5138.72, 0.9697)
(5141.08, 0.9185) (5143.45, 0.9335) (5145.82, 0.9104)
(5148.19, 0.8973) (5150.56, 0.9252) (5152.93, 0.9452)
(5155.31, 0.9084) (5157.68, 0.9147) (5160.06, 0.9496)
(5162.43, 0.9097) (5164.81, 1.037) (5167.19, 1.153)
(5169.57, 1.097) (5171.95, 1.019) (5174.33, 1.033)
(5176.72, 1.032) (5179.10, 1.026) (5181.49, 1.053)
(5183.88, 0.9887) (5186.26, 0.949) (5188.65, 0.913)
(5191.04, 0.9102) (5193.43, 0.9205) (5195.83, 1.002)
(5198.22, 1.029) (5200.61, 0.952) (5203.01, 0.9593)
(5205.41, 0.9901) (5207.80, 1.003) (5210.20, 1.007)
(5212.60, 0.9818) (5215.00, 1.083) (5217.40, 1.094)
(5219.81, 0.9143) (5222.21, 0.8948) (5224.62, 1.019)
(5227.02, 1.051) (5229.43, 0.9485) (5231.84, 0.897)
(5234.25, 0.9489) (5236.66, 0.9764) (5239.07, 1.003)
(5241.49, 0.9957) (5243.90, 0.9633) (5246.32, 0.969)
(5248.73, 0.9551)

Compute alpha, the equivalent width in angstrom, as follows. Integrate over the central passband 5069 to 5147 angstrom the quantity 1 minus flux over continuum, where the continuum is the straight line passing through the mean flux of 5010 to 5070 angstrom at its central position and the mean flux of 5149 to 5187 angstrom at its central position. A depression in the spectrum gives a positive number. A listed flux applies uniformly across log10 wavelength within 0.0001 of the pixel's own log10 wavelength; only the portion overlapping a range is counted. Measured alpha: 3.32 angstrom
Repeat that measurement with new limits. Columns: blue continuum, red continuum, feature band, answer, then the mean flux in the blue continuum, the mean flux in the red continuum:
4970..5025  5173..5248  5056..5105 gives -0.50 angstrom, 0.854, 0.984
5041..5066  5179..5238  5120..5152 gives 0.83 angstrom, 0.918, 0.98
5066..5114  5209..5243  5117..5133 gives 0.00 angstrom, 0.913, 0.986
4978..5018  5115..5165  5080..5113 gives -0.25 angstrom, 0.876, 0.929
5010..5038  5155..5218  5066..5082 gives 0.33 angstrom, 0.883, 0.997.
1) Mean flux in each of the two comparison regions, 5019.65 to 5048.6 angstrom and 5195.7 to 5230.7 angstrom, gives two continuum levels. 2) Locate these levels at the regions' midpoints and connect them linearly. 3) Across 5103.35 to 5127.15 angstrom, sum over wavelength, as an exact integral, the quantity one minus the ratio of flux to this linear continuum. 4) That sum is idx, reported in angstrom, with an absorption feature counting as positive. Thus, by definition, -0.8 angstrom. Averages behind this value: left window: 0.871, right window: 0.995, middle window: 0.958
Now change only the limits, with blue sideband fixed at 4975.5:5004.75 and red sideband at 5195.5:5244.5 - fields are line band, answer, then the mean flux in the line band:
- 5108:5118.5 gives -0.2 angstrom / 0.945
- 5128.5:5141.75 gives 0.4 angstrom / 0.909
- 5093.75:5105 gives 0.4 angstrom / 0.882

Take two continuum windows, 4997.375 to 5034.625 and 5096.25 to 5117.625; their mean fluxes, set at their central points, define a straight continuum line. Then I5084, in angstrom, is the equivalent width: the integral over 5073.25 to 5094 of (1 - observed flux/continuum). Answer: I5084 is 0.6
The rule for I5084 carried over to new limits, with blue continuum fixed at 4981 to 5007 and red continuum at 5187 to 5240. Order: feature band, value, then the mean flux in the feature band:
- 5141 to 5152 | 0.2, 0.918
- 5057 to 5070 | -1.5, 0.99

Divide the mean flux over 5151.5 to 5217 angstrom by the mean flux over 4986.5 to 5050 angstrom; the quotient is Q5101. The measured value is 1.13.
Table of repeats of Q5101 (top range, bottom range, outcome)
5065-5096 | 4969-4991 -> 1.09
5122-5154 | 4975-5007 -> 1.08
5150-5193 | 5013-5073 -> 1.09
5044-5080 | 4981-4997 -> 1.09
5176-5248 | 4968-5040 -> 1.13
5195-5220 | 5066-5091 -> 1.10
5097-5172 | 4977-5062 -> 1.08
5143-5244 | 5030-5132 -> 1.06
